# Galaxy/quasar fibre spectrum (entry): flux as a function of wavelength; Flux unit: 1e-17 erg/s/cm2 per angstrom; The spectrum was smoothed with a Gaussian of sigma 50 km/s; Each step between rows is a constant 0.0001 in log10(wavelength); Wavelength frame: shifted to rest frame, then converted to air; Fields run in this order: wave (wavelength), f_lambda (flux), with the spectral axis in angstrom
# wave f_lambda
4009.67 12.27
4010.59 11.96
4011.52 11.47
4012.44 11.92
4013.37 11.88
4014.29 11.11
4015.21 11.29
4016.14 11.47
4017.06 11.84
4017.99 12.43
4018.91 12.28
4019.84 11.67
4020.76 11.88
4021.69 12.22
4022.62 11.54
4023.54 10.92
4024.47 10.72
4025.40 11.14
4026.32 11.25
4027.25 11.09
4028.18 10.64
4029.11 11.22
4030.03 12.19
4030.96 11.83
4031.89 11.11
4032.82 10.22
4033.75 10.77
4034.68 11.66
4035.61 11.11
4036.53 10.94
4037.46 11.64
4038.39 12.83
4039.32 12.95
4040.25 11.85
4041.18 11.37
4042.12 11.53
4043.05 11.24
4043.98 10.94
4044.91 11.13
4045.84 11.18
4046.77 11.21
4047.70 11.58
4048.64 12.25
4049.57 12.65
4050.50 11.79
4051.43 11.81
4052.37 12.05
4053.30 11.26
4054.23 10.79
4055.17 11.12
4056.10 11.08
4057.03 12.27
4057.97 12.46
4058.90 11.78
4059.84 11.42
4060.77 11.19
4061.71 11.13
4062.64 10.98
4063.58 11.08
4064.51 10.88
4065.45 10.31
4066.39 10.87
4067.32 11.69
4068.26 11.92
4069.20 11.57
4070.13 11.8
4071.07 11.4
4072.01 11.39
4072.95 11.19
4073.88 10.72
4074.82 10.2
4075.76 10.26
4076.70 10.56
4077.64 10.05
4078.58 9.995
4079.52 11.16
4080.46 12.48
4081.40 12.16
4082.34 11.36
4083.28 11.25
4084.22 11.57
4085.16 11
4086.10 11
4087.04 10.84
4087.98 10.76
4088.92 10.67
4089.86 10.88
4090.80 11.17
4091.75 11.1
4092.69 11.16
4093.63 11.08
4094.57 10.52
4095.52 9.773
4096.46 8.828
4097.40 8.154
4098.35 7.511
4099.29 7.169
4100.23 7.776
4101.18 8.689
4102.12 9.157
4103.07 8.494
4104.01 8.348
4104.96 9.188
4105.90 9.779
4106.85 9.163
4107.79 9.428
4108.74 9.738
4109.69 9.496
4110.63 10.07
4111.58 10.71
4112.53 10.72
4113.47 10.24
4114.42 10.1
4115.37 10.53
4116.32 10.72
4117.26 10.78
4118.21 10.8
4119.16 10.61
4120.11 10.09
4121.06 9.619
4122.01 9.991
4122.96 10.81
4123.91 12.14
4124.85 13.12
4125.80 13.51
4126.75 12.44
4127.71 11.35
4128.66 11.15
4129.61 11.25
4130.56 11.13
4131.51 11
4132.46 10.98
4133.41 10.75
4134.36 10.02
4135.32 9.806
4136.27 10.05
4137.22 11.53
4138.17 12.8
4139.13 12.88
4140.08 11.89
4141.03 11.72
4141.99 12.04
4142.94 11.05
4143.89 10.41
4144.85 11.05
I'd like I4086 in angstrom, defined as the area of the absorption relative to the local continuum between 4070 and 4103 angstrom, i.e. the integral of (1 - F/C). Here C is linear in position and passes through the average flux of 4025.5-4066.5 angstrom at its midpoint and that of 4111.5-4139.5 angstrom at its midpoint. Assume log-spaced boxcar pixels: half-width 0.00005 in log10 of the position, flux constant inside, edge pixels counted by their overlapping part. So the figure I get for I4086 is 2.51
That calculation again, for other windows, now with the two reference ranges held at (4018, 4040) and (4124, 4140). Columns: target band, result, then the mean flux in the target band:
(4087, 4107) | 3.4 angstrom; 9.53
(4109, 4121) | 1.2 angstrom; 10.4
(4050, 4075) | 0.3 angstrom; 11.4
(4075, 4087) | 0.5 angstrom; 11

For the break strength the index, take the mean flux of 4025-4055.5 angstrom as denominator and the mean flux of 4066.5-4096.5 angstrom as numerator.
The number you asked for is 1.0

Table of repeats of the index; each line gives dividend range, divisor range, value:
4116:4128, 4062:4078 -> 1.02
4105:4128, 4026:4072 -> 0.93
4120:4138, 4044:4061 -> 0.96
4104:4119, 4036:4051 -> 0.86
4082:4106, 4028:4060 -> 0.86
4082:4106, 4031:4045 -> 0.86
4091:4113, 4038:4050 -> 0.80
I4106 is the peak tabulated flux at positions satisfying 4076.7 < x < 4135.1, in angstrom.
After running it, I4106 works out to 13.51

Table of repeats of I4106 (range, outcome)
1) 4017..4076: 12.95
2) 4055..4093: 12.48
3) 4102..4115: 10.72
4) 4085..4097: 11.17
